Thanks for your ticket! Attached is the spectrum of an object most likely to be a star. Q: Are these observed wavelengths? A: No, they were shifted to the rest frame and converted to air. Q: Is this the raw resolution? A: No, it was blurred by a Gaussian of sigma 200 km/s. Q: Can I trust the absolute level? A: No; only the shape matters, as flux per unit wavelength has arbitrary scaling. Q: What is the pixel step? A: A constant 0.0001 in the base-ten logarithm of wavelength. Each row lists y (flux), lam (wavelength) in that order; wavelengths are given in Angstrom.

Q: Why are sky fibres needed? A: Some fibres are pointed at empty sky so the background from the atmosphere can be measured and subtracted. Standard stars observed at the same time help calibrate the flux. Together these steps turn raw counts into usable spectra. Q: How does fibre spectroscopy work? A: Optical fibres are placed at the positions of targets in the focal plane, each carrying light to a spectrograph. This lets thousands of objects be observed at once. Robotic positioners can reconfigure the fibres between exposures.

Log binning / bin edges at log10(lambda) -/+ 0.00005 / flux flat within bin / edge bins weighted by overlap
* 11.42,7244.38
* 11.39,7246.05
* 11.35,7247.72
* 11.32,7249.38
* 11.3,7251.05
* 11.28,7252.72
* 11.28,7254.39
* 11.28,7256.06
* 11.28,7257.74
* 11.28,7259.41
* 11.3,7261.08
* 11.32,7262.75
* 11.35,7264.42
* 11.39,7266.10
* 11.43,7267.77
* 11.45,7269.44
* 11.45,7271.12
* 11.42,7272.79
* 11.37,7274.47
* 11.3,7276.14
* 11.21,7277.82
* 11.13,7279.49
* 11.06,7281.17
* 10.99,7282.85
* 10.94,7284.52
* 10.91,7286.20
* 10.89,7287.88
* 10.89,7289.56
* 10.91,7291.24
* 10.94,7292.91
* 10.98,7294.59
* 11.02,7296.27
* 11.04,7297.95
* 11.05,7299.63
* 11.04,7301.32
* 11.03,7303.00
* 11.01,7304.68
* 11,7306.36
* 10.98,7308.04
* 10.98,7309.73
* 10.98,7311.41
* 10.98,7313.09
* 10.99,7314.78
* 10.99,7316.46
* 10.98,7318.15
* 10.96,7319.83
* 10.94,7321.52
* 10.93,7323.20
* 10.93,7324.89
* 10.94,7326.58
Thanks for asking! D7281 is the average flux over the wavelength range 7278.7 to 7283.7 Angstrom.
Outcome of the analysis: 11.1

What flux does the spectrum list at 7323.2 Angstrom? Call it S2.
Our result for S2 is 10.93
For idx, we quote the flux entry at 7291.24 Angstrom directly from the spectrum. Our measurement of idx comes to 10.91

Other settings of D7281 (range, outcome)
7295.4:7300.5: 11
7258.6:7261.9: 11.3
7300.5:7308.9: 11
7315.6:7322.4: 11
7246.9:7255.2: 11.3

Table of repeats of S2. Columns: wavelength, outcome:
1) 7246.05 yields 11.39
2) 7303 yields 11.03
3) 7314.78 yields 10.99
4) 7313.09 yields 10.98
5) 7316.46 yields 10.99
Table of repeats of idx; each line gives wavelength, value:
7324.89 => 10.93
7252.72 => 11.28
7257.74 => 11.28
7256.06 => 11.28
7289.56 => 10.89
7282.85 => 10.99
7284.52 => 10.94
